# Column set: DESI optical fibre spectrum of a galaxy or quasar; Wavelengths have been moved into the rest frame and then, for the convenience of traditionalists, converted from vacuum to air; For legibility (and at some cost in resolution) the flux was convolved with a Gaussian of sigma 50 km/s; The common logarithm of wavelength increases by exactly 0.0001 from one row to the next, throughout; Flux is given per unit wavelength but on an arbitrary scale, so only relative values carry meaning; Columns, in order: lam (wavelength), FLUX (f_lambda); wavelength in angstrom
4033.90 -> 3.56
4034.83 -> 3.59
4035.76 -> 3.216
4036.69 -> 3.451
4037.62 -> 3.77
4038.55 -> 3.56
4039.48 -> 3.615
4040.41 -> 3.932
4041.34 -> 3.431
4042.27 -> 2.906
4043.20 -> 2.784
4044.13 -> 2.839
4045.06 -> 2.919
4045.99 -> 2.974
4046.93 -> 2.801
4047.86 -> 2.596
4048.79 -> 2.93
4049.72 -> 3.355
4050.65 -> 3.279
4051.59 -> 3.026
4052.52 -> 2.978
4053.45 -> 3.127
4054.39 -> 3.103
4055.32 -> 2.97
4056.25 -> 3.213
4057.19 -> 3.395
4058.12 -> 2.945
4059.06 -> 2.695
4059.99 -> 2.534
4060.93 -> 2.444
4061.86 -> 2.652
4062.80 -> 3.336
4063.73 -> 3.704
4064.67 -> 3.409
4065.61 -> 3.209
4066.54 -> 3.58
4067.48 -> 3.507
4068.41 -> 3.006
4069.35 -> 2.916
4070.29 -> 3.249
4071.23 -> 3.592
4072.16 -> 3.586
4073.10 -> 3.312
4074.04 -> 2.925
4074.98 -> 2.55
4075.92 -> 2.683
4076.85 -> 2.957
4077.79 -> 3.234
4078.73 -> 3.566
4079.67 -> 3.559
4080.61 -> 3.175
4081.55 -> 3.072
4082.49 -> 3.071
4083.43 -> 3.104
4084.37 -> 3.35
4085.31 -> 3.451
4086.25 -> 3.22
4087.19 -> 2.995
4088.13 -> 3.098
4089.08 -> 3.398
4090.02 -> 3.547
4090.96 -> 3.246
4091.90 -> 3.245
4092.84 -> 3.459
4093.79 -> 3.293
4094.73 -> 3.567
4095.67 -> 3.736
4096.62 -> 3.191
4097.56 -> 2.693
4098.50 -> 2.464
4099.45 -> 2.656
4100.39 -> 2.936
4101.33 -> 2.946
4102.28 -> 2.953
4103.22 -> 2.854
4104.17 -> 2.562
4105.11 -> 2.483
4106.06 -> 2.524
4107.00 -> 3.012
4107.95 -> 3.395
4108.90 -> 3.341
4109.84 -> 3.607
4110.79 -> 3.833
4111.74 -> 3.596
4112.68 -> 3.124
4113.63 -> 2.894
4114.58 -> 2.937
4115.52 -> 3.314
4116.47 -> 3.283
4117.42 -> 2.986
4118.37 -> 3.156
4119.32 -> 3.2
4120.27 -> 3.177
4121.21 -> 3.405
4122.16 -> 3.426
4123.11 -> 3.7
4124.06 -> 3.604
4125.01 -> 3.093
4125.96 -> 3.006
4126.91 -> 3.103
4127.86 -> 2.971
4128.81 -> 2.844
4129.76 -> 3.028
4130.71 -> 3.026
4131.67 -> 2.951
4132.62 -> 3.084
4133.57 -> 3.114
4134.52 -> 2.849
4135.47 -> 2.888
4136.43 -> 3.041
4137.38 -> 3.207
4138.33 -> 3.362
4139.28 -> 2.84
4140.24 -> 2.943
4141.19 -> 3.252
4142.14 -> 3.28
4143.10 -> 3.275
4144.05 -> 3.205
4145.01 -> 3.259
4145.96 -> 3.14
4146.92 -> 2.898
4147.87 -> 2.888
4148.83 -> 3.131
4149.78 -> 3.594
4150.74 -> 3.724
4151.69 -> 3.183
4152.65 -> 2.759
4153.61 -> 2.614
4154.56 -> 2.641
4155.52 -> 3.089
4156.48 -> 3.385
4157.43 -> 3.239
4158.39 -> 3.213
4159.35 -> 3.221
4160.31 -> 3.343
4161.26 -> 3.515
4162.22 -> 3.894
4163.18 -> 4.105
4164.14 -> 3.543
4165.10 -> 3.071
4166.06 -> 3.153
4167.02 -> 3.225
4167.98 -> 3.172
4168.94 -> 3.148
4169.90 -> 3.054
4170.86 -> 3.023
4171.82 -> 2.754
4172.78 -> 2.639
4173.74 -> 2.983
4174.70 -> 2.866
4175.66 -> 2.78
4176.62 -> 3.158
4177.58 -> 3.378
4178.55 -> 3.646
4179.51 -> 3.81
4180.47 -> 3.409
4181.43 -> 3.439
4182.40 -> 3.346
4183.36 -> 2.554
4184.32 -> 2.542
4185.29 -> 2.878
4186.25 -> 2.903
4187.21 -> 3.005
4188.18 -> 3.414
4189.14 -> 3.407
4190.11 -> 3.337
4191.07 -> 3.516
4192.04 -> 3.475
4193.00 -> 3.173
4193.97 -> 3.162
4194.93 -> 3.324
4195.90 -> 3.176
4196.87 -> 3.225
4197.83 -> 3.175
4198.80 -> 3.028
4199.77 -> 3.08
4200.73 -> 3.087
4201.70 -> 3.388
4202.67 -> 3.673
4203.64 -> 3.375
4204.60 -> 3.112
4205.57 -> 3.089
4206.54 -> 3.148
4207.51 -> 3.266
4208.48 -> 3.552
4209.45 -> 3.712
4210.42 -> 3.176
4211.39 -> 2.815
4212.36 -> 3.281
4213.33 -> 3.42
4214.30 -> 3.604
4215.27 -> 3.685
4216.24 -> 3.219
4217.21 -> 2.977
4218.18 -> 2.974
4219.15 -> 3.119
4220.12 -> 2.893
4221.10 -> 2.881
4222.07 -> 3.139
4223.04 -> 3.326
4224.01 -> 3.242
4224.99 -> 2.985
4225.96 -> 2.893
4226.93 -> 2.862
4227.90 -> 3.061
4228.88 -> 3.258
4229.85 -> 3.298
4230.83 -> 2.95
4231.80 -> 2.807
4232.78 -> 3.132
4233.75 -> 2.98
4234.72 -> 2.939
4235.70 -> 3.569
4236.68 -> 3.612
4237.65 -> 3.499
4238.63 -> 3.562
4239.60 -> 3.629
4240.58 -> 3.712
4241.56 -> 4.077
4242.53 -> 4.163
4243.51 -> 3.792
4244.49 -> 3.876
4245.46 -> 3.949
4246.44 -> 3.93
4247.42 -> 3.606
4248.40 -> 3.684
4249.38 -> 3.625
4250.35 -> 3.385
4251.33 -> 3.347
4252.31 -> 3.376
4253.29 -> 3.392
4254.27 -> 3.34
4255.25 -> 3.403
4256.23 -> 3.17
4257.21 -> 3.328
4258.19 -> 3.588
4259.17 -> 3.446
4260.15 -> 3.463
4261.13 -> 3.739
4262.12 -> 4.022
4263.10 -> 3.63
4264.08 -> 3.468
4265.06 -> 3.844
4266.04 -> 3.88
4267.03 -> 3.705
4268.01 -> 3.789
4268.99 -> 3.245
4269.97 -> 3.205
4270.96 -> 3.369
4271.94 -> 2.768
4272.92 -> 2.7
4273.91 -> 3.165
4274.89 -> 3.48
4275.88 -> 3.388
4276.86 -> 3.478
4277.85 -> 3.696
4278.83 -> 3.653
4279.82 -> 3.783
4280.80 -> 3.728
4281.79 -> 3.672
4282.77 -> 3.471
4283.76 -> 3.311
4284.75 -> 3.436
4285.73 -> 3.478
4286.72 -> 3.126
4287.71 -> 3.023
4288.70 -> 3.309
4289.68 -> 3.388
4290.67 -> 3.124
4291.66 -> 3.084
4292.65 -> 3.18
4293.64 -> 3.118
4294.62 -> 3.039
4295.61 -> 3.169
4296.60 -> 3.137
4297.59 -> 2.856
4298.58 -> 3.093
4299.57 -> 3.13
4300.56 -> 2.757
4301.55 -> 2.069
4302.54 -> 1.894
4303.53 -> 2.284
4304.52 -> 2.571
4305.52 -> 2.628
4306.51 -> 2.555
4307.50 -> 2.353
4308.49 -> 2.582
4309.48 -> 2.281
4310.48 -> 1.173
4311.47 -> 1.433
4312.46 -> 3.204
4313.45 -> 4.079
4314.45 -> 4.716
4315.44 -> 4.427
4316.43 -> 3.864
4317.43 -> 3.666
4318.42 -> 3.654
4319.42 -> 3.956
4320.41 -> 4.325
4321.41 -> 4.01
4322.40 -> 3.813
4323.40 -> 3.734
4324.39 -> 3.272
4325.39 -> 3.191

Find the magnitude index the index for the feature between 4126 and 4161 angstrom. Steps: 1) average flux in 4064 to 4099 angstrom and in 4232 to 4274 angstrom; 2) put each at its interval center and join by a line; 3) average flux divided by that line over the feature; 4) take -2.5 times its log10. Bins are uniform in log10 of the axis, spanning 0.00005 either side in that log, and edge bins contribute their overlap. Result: 0.077 mag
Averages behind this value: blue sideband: 3.22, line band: 3.1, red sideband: 3.51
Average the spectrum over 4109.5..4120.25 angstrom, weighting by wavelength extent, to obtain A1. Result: 3.26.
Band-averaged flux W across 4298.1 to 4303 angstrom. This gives 2.59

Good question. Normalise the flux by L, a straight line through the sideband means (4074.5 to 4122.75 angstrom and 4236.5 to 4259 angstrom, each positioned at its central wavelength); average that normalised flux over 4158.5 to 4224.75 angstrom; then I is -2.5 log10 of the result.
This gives 0.07 mag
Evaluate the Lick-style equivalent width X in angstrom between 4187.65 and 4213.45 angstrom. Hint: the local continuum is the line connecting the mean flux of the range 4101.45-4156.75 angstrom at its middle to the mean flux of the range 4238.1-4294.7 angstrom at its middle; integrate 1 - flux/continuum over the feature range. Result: 0.3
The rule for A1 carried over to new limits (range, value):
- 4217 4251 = 3.36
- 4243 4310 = 3.27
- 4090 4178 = 3.14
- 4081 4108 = 3.08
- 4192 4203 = 3.23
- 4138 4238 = 3.19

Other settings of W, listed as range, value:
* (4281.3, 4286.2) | 3.48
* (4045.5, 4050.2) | 2.93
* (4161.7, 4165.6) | 3.64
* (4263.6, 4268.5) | 3.74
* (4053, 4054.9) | 3.11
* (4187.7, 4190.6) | 3.39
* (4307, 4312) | 1.98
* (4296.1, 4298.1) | 3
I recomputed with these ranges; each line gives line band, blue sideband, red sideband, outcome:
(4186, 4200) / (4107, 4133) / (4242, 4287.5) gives 0.045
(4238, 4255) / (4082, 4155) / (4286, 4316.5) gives -0.225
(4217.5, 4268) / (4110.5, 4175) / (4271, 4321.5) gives -0.086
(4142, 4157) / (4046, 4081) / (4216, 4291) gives 0.039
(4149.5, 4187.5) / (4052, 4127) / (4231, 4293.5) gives 0.042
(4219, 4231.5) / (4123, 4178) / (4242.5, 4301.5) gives 0.082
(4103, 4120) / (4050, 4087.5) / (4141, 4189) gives 0.013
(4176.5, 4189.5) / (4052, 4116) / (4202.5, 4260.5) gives 0.026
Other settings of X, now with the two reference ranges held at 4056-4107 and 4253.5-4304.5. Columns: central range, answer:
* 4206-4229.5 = 0.29 angstrom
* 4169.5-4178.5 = 0.56 angstrom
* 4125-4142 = 0.64 angstrom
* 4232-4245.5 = -1.38 angstrom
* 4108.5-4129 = -0.77 angstrom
